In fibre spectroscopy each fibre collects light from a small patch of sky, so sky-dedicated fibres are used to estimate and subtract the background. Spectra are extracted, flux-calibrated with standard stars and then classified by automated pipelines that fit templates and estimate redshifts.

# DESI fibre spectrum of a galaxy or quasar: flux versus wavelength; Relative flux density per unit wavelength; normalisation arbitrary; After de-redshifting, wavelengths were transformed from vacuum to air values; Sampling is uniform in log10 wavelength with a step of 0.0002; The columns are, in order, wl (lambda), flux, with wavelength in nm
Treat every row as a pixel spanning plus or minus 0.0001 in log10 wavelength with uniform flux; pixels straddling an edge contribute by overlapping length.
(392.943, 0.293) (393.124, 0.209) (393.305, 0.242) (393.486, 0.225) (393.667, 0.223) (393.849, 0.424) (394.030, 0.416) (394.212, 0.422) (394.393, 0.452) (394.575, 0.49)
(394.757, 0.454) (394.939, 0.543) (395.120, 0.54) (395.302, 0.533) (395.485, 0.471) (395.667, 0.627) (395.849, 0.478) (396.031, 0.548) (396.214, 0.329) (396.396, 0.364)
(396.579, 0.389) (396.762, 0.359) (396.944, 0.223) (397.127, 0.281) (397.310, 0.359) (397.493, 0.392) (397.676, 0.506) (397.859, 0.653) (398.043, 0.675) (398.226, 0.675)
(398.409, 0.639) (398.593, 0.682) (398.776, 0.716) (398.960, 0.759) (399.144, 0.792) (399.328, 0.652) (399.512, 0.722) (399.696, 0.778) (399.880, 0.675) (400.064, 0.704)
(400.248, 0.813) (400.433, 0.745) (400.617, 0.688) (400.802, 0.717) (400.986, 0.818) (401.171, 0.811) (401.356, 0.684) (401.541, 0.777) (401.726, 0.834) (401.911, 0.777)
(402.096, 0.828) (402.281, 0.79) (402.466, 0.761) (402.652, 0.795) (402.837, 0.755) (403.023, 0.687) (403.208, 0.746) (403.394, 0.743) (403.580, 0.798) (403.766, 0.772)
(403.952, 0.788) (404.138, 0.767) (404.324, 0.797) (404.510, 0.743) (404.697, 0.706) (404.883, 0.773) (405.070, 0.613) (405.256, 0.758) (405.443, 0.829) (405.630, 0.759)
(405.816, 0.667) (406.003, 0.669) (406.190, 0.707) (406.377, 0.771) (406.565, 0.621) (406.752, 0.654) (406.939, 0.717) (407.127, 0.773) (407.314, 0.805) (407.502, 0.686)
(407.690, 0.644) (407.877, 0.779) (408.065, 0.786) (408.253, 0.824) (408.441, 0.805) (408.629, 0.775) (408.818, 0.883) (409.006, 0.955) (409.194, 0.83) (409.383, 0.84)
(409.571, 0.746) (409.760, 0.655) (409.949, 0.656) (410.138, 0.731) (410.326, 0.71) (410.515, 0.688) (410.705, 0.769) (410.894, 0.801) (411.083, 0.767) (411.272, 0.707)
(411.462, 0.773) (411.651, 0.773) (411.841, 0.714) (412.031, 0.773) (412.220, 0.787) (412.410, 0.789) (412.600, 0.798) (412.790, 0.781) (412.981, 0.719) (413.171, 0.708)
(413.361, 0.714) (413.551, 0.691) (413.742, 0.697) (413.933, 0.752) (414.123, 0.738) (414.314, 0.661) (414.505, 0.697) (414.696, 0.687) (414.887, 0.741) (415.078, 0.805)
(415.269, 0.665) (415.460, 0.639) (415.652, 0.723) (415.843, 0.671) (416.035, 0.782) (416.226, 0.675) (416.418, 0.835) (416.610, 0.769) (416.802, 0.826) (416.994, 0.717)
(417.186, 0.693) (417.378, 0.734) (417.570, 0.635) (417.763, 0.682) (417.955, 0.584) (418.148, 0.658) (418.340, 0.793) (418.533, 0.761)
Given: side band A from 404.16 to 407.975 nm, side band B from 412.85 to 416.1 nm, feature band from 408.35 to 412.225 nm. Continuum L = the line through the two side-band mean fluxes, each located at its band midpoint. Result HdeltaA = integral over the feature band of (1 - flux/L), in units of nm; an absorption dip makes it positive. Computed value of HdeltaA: -0.27 nm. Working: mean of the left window 0.724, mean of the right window 0.711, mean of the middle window 0.768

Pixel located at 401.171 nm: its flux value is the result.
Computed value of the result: 0.811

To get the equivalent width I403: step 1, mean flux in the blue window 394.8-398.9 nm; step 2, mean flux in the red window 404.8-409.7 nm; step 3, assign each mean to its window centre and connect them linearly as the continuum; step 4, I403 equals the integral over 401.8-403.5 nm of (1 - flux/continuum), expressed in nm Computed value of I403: -0.33 nm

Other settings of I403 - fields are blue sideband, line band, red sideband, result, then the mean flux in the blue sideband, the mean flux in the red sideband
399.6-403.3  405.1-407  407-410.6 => 0.13 nm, 0.759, 0.767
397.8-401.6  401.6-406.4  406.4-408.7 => -0.15 nm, 0.723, 0.74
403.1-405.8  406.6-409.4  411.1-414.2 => -0.11 nm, 0.754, 0.745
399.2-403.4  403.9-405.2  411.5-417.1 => 0.01 nm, 0.753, 0.736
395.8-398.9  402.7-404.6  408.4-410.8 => -0.38 nm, 0.49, 0.772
